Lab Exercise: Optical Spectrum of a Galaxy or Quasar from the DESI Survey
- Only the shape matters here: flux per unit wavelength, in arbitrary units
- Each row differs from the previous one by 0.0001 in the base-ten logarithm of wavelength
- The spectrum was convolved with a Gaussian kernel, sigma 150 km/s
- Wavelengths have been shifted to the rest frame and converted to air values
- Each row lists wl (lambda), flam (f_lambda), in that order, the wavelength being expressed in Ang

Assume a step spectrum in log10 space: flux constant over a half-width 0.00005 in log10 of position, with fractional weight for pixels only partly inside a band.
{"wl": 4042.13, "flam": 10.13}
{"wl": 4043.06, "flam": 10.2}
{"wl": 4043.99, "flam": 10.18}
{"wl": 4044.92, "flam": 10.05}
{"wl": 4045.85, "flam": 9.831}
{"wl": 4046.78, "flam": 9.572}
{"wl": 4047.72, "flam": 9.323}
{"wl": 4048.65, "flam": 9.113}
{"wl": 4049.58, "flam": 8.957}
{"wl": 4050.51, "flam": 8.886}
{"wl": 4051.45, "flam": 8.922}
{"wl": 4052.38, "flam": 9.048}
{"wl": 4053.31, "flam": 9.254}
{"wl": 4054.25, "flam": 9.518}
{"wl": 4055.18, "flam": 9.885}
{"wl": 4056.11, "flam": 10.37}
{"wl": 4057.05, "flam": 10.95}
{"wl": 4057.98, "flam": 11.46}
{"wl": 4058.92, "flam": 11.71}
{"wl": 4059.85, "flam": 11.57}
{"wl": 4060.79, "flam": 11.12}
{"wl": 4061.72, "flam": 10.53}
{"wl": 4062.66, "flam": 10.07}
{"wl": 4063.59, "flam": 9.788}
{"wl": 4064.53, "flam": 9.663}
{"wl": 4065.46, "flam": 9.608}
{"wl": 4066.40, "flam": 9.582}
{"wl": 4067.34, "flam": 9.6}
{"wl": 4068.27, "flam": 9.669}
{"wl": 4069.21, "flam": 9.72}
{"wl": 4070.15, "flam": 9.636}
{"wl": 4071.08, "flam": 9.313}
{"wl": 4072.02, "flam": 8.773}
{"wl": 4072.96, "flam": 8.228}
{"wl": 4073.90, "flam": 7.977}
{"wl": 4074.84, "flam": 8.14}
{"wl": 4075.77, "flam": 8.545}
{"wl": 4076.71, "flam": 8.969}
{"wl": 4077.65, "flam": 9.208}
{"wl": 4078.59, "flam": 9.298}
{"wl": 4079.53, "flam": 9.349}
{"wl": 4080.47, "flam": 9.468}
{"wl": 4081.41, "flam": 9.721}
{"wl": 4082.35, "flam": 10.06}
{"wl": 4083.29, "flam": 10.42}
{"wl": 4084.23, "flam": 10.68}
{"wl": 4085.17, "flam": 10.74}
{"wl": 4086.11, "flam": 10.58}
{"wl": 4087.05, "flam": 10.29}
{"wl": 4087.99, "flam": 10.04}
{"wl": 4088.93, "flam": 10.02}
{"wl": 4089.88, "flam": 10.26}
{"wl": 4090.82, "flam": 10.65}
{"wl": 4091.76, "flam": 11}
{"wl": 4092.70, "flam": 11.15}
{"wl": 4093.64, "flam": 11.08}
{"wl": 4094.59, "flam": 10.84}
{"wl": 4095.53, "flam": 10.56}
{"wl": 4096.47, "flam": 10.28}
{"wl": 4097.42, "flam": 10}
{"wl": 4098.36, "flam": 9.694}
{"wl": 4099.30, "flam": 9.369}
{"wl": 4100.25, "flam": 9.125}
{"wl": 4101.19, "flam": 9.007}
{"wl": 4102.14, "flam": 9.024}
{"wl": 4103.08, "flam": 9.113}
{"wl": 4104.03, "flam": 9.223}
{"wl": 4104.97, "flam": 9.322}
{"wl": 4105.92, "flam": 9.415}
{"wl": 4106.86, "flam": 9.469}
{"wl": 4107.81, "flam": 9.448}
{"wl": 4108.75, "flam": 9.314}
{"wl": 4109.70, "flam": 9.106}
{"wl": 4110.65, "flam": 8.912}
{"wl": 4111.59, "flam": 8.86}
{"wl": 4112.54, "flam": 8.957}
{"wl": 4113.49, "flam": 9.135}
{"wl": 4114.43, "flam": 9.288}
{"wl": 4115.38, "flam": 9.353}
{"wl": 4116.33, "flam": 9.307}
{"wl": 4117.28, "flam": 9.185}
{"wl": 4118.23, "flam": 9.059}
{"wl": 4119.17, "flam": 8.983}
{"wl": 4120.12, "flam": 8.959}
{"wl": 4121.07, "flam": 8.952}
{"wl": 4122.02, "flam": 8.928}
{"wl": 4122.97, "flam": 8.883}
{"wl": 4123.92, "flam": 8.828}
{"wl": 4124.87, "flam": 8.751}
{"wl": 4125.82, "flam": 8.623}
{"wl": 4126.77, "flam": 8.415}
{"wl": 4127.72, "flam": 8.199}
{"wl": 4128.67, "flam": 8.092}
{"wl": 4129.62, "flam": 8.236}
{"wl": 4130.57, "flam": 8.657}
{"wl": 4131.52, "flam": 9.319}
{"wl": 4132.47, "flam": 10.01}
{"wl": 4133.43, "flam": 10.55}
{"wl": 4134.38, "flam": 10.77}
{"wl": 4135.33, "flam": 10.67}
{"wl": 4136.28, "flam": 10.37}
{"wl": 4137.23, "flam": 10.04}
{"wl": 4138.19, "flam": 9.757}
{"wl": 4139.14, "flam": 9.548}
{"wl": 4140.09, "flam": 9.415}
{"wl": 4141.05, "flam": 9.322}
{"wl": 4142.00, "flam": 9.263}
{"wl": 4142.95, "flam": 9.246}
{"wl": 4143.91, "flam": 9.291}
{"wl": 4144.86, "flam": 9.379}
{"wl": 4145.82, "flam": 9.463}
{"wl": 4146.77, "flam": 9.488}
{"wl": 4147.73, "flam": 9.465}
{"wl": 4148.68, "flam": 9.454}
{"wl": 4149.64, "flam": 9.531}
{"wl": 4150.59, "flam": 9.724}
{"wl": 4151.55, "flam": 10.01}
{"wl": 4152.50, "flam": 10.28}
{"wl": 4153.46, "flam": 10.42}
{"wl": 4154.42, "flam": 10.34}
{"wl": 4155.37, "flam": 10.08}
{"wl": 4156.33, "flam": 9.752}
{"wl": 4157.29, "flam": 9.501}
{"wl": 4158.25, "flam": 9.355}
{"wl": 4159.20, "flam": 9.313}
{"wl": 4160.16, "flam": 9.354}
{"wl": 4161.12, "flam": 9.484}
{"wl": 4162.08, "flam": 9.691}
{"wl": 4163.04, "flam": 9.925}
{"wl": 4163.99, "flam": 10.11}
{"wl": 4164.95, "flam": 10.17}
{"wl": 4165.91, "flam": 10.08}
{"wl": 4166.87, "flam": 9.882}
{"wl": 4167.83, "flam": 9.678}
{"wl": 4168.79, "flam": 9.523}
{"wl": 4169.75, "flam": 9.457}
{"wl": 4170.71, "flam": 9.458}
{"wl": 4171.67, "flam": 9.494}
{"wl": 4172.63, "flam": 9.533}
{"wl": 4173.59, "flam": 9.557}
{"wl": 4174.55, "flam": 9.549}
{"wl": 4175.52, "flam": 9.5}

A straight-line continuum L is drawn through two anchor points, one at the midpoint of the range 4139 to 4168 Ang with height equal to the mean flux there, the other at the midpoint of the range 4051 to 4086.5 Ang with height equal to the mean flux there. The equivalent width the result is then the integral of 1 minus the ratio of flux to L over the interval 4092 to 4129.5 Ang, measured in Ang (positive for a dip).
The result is 1.7 Ang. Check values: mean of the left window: 9.77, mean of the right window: 9.68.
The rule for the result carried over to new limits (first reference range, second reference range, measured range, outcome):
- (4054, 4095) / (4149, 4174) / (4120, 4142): 1.24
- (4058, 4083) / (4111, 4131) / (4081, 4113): -2.27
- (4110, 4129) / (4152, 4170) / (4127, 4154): -0.58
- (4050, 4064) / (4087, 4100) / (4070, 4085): 1.50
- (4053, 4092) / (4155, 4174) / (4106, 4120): 0.89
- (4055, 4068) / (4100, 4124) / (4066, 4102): 0.26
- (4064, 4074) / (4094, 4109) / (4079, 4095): -1.53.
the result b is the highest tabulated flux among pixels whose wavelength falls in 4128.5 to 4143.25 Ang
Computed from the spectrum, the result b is 10.77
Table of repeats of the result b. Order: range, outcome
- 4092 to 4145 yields 11.15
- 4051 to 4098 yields 11.71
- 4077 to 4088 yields 10.74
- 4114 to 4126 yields 9.353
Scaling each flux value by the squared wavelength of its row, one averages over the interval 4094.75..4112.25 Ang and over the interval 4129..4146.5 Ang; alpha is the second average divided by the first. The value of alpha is 1.04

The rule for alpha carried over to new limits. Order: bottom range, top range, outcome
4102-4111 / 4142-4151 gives 1.04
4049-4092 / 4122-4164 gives 1.00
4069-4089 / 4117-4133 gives 0.95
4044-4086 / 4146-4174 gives 1.05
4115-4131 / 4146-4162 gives 1.12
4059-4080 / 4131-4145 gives 1.07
